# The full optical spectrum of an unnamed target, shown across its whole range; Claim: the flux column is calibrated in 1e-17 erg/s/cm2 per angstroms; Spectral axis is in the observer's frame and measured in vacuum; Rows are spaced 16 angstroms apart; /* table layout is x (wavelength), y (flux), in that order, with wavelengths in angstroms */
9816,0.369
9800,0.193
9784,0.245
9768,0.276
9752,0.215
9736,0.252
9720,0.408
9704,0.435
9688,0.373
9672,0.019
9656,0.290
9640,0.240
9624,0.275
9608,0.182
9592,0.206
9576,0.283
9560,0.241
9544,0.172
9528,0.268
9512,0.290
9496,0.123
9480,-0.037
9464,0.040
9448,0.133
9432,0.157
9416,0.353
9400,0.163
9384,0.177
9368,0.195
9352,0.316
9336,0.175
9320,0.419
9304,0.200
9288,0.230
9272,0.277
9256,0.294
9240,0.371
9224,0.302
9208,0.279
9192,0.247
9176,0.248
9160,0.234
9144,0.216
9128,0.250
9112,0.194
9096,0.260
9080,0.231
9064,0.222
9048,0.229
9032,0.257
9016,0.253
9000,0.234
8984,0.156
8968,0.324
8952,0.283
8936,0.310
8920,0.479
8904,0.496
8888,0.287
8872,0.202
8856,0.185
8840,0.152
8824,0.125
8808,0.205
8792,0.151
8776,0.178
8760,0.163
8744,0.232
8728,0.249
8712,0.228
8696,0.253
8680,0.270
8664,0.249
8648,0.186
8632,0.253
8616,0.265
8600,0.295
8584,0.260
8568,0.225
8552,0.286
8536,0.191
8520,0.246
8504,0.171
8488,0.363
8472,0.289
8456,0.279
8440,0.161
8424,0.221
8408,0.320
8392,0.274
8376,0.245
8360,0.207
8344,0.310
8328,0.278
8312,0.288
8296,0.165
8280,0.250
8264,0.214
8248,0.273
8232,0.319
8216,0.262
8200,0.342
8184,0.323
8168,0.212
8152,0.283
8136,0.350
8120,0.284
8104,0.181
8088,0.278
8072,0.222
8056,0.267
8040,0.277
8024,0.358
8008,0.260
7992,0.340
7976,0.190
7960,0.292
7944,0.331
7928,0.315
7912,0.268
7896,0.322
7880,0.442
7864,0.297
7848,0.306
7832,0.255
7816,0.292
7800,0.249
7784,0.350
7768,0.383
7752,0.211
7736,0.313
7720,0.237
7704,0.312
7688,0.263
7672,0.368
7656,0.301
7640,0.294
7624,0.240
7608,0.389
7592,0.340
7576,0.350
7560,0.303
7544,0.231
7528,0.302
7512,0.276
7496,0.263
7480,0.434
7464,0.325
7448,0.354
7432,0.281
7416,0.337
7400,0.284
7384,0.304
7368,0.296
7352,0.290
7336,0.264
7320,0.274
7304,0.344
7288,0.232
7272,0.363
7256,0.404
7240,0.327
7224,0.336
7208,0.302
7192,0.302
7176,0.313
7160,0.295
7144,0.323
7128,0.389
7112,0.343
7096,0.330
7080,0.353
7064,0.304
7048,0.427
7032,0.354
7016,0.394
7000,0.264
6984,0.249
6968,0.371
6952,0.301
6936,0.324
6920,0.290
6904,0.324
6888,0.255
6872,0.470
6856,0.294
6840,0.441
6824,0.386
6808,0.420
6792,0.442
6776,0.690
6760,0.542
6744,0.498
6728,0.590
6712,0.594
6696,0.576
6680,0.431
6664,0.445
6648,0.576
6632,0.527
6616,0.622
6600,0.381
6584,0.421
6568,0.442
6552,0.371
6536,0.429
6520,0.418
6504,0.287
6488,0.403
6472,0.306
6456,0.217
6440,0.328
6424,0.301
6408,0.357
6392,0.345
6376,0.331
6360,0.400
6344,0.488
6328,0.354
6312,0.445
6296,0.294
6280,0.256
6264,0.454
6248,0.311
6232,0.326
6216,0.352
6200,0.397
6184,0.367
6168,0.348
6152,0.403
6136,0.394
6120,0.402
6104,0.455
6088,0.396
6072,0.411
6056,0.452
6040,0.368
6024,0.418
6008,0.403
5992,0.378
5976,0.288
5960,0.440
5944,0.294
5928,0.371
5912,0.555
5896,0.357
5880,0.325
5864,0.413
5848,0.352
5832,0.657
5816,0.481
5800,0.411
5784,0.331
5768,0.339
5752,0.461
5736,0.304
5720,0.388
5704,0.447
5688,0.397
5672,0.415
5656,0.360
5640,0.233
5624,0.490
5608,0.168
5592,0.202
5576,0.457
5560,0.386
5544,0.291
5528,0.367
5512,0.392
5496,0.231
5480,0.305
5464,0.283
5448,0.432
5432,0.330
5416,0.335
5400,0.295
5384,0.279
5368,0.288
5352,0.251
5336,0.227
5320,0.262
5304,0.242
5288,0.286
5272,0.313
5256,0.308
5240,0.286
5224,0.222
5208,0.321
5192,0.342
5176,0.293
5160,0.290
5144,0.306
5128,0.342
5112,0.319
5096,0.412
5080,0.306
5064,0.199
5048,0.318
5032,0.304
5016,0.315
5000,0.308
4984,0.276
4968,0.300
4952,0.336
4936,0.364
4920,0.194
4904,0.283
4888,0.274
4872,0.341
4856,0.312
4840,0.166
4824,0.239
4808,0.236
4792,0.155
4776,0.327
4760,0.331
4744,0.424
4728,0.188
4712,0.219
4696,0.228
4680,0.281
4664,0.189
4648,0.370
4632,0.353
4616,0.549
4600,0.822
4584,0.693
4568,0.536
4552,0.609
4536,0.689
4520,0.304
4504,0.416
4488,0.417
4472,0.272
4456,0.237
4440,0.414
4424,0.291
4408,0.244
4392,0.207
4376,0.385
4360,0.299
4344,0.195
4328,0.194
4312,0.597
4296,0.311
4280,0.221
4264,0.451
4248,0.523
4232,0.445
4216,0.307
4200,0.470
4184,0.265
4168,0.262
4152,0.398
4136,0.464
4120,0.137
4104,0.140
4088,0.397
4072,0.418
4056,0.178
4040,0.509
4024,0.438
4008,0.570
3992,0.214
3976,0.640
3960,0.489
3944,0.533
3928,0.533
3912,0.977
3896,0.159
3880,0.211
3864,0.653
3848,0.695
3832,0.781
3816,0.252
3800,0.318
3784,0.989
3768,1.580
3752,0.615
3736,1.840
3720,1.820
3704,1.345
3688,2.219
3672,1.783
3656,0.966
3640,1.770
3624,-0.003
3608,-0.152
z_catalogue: 1.390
